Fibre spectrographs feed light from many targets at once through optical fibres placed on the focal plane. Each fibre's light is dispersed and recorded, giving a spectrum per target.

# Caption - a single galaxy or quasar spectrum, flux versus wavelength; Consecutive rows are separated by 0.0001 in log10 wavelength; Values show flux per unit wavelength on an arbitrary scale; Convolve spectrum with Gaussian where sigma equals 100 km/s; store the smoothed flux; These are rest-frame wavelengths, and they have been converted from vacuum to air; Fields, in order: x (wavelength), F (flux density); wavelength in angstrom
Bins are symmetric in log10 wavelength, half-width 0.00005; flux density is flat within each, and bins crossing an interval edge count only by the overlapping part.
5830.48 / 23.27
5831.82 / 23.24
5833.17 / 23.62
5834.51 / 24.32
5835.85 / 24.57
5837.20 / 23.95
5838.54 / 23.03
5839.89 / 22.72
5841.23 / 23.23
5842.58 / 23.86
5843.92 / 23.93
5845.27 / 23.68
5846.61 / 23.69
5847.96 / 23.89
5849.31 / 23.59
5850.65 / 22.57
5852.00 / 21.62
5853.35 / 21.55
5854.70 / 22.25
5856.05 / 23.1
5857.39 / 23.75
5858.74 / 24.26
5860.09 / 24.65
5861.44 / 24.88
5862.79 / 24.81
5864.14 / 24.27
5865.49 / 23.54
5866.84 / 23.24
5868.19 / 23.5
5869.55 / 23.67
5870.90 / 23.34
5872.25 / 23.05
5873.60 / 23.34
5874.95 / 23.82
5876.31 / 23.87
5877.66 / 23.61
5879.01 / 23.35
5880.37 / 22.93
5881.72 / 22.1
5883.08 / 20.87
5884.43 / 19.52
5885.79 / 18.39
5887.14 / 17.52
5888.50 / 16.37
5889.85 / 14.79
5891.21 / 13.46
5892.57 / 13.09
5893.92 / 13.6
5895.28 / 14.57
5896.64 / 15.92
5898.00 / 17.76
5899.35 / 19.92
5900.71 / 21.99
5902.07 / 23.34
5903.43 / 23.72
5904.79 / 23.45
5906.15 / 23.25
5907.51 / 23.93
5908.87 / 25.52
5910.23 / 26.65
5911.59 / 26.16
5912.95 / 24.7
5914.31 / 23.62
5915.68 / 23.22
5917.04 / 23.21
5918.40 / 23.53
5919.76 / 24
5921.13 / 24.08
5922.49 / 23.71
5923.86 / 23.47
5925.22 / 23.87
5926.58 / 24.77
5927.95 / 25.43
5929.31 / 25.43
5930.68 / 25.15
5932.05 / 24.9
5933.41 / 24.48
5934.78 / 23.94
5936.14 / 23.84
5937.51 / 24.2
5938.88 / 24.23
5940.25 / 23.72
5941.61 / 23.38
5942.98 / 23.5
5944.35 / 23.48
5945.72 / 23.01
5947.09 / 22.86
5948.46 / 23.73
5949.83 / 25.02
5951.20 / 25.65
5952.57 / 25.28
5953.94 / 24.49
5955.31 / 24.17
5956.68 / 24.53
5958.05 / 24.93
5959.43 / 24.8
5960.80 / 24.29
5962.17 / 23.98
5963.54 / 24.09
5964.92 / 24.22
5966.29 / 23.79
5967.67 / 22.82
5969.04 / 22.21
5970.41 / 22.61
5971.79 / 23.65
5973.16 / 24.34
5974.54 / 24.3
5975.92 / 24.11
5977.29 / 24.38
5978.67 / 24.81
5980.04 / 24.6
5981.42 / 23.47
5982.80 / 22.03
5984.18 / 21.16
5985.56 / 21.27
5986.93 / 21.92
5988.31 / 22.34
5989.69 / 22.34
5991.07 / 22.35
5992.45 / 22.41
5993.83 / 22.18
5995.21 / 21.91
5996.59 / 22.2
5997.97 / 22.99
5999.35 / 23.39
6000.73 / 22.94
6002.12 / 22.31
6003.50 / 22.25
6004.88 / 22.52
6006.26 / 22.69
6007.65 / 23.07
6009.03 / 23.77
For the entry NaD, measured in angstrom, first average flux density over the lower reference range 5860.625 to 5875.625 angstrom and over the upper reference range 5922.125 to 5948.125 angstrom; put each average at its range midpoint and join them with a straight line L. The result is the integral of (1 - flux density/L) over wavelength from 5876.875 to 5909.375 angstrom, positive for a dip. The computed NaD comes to 5.7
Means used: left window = 23.8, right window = 24.1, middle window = 19.7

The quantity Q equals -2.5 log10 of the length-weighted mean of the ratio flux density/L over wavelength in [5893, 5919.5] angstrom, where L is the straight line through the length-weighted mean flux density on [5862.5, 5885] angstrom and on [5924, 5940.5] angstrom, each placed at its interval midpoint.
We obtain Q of 0.09 mag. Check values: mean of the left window 23.1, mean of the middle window 22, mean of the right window 24.5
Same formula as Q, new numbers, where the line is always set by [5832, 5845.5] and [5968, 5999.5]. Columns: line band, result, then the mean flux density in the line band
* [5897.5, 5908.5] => 0.047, 22.3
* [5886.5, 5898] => 0.477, 15.1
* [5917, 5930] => -0.045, 24.2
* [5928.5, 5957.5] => -0.052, 24.3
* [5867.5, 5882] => 0.006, 23.4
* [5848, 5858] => 0.041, 22.7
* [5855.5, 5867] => -0.026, 24.1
